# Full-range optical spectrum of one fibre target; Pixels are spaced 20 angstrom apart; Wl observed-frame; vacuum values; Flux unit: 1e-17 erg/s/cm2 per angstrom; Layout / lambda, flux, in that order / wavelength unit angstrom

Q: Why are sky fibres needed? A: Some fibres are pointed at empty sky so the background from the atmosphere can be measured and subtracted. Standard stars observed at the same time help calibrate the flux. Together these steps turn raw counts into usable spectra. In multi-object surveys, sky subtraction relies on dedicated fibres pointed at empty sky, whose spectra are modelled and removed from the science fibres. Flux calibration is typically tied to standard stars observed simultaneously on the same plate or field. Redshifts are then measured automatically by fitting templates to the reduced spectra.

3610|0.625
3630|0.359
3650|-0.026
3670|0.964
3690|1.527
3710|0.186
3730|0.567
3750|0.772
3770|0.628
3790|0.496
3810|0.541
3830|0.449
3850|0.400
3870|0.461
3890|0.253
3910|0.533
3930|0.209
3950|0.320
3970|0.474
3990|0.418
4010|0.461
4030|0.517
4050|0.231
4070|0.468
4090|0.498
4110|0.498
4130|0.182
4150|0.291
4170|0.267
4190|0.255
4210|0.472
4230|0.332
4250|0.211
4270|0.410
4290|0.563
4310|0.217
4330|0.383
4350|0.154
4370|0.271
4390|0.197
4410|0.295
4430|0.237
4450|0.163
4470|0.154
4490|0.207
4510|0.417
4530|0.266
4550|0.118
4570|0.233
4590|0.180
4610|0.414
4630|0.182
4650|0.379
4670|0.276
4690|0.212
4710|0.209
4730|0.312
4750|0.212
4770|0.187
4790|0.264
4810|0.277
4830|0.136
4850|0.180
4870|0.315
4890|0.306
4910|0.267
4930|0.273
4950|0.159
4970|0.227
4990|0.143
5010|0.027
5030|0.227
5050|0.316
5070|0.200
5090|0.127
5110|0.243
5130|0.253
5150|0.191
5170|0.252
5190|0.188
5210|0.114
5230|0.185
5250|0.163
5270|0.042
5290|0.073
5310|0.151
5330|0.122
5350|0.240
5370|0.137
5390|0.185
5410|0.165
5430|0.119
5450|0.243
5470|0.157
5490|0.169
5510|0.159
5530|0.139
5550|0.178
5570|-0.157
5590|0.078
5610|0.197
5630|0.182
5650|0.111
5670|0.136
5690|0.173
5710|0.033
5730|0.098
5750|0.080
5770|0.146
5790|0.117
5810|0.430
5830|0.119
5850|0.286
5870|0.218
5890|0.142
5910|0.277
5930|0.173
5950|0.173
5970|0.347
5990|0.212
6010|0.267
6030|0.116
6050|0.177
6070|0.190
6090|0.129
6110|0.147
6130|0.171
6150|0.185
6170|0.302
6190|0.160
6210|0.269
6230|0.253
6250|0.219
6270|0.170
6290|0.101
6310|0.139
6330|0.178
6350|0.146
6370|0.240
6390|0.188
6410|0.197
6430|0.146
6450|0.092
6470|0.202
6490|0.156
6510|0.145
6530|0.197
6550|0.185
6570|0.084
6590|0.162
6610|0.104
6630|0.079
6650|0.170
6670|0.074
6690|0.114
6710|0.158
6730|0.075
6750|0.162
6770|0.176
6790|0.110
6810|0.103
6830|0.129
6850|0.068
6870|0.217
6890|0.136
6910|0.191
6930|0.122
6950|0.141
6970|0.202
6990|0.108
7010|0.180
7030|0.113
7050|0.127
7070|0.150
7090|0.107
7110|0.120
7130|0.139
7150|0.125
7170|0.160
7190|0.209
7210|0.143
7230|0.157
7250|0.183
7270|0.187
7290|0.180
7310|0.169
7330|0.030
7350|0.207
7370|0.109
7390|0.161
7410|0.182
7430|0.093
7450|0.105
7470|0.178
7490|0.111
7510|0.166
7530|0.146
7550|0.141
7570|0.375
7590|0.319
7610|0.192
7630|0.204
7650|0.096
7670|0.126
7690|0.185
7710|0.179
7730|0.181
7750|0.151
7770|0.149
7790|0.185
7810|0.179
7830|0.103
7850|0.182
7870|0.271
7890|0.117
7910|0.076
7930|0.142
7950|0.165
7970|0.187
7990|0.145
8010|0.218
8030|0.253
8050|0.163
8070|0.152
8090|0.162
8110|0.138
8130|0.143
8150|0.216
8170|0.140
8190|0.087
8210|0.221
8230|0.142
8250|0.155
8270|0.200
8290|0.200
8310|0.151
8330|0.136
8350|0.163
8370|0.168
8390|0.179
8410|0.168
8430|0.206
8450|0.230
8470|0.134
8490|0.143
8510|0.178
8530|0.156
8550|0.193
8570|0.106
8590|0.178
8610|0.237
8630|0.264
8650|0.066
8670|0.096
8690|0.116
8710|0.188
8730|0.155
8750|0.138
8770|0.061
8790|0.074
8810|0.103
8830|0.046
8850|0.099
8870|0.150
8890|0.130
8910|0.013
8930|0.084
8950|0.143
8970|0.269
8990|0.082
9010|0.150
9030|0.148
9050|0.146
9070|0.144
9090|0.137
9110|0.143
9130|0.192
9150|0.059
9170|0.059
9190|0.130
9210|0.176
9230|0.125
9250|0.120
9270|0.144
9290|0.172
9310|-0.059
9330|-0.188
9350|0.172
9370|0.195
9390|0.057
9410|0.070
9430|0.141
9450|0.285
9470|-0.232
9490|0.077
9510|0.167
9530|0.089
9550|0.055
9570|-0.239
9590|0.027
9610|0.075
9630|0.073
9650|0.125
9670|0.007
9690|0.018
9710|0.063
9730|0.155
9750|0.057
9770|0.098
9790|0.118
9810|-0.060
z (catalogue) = 1.032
